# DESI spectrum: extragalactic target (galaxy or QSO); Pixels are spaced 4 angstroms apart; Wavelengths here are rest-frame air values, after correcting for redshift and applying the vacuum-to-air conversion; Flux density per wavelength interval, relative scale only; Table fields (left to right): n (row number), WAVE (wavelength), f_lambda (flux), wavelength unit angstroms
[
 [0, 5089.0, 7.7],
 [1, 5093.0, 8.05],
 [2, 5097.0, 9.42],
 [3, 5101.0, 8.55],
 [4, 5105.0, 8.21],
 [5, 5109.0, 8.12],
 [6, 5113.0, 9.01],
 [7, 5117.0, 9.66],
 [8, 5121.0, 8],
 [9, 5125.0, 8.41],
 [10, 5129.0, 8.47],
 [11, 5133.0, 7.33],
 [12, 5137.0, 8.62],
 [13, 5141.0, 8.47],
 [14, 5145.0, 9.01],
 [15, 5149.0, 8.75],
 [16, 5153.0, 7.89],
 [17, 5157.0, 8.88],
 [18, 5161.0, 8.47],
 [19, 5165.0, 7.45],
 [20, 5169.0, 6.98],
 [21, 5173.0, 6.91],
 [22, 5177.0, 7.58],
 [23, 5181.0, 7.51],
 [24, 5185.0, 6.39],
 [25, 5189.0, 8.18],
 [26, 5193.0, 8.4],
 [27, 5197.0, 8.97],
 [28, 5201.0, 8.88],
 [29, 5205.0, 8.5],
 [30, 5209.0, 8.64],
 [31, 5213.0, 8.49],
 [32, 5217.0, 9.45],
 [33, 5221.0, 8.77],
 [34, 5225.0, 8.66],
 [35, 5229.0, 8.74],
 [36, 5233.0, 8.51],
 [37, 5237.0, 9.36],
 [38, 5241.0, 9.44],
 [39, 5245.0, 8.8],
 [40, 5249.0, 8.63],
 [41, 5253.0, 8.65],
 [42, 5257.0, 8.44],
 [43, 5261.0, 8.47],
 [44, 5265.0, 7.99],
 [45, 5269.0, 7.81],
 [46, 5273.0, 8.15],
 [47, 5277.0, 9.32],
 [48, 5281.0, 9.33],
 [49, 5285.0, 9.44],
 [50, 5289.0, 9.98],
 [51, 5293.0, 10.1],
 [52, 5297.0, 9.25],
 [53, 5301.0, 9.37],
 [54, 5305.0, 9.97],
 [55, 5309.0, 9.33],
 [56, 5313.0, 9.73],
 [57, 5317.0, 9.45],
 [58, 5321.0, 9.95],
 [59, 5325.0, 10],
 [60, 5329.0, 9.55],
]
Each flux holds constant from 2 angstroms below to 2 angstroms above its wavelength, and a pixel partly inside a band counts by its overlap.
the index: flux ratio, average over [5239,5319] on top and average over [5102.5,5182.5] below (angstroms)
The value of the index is 1.11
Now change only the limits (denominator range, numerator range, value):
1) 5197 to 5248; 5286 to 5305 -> 1.09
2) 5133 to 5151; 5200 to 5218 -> 1.02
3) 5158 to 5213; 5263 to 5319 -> 1.16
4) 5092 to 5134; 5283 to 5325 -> 1.14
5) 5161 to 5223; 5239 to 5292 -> 1.09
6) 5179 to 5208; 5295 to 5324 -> 1.18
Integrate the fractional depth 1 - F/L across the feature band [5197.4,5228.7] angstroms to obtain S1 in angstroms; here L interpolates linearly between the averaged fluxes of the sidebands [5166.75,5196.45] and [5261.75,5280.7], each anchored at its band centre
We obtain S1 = -3.8 angstroms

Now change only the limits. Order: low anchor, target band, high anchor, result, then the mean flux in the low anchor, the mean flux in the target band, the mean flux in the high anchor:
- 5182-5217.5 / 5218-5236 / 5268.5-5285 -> -0.47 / 8.36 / 8.75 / 8.82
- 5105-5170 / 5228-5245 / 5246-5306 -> -0.39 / 8.36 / 9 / 8.97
